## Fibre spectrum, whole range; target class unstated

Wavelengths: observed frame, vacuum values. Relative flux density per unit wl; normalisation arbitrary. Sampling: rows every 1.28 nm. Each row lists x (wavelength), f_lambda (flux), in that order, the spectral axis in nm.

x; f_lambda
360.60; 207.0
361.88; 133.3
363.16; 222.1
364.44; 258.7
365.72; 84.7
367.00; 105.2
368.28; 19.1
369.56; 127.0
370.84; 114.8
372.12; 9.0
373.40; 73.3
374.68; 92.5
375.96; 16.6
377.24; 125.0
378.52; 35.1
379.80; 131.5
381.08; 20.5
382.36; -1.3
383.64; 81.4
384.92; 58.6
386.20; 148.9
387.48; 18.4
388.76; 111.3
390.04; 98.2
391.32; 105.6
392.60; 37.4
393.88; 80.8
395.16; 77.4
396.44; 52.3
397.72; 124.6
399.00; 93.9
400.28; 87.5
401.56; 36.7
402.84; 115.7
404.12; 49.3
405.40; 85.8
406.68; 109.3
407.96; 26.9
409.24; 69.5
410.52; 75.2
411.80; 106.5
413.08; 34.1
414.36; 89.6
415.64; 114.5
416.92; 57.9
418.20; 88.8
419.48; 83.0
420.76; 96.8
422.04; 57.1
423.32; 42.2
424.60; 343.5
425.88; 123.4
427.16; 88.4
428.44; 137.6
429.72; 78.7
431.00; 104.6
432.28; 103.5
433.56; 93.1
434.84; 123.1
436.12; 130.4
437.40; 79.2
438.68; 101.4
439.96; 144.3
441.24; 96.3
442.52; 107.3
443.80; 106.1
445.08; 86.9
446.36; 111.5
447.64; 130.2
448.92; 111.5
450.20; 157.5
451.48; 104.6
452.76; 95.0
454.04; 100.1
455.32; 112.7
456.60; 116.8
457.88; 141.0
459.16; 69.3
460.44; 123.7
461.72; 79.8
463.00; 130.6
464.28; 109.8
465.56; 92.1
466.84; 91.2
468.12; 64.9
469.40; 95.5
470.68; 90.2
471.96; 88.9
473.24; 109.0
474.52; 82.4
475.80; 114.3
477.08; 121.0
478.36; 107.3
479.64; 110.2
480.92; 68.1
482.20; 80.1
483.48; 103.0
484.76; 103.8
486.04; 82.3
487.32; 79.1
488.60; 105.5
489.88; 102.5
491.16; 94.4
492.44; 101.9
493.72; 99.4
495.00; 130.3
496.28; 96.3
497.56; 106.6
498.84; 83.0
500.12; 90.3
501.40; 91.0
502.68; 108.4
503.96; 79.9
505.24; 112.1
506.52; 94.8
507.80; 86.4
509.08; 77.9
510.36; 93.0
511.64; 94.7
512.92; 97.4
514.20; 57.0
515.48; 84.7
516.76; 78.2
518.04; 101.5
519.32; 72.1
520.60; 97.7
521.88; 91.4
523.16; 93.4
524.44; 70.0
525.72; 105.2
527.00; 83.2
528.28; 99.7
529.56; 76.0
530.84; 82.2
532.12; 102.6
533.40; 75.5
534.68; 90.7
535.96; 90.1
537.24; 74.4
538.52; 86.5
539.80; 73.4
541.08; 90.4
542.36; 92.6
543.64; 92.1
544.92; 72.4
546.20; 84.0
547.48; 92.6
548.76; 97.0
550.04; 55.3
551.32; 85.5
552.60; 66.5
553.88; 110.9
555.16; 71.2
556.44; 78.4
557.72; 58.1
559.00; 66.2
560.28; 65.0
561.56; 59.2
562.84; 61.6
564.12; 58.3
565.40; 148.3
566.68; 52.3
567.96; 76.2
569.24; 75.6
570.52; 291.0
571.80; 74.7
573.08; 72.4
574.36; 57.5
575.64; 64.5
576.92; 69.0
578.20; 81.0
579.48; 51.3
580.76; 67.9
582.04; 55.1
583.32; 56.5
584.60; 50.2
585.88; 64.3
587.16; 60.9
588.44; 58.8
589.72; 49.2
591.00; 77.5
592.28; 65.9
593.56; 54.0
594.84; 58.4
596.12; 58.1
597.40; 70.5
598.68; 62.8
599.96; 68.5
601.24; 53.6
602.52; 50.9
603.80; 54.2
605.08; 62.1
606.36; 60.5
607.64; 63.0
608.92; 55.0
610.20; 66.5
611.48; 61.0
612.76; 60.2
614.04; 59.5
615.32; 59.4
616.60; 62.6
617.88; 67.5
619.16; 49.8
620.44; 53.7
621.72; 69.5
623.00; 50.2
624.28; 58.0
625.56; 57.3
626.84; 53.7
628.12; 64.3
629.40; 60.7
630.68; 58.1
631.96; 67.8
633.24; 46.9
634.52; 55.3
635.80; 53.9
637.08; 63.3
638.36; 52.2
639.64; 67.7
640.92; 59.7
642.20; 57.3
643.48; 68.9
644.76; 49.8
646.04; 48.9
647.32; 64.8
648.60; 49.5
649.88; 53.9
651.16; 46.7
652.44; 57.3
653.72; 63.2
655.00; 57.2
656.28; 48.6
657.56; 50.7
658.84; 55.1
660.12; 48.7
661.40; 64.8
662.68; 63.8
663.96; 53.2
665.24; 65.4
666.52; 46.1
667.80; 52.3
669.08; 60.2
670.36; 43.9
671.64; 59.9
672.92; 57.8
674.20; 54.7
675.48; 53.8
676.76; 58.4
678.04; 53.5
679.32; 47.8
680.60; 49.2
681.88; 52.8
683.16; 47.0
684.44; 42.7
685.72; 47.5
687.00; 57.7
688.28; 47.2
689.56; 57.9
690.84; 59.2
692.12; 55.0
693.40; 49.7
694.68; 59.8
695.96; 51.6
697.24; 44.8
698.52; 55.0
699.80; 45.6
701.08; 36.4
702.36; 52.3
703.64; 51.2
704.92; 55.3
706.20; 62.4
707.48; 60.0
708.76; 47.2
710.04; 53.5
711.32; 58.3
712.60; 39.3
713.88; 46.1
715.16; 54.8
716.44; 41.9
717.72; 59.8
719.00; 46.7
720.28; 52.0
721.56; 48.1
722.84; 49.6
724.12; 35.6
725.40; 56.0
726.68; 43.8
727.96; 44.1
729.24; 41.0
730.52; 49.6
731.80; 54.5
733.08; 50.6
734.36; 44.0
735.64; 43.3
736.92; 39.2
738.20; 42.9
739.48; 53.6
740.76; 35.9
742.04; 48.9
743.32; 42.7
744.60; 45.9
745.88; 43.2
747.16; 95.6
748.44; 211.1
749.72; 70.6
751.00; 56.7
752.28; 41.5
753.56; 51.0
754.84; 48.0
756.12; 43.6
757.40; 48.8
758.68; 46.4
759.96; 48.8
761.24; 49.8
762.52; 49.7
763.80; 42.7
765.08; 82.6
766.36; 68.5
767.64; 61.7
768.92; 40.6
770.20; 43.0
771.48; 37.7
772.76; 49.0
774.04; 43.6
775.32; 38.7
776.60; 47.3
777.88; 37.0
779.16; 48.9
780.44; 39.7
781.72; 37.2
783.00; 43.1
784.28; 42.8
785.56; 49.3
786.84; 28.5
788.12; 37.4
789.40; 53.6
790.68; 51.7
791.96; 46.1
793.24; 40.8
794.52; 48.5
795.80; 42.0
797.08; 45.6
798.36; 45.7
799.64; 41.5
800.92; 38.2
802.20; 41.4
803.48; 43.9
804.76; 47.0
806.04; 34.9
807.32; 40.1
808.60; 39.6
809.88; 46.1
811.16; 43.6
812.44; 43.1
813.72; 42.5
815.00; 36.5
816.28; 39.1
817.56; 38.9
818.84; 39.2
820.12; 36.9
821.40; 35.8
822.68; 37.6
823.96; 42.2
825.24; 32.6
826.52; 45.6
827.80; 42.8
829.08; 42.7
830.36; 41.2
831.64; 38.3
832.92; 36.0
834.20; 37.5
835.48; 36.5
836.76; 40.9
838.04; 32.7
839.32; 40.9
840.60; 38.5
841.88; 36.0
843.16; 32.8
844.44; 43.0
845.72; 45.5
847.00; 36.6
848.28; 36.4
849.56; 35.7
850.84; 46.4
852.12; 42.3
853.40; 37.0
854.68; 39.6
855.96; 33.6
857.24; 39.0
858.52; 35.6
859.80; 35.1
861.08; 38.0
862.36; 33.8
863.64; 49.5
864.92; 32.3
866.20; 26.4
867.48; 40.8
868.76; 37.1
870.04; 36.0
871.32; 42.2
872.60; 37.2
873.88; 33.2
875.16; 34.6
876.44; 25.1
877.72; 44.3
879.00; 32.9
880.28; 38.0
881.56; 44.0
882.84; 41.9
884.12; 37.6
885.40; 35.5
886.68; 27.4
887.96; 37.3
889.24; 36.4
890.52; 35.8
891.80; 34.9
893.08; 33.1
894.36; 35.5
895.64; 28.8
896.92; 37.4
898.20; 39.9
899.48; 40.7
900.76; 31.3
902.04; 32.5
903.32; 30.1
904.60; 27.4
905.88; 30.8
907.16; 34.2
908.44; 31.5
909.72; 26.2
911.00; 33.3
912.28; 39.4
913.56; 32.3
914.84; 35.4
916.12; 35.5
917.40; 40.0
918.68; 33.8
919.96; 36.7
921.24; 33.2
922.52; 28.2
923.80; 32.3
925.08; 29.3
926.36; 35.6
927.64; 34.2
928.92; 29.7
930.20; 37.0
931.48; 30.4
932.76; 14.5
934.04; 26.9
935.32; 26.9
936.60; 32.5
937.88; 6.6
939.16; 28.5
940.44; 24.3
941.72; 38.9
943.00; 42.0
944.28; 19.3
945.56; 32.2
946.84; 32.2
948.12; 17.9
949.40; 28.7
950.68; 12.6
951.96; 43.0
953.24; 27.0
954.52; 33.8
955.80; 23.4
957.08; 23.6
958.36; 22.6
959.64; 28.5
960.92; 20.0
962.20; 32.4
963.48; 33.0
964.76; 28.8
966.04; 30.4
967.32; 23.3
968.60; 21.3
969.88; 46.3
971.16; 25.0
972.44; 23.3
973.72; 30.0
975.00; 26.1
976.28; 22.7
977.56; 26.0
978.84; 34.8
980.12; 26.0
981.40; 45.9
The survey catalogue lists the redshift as 0.14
